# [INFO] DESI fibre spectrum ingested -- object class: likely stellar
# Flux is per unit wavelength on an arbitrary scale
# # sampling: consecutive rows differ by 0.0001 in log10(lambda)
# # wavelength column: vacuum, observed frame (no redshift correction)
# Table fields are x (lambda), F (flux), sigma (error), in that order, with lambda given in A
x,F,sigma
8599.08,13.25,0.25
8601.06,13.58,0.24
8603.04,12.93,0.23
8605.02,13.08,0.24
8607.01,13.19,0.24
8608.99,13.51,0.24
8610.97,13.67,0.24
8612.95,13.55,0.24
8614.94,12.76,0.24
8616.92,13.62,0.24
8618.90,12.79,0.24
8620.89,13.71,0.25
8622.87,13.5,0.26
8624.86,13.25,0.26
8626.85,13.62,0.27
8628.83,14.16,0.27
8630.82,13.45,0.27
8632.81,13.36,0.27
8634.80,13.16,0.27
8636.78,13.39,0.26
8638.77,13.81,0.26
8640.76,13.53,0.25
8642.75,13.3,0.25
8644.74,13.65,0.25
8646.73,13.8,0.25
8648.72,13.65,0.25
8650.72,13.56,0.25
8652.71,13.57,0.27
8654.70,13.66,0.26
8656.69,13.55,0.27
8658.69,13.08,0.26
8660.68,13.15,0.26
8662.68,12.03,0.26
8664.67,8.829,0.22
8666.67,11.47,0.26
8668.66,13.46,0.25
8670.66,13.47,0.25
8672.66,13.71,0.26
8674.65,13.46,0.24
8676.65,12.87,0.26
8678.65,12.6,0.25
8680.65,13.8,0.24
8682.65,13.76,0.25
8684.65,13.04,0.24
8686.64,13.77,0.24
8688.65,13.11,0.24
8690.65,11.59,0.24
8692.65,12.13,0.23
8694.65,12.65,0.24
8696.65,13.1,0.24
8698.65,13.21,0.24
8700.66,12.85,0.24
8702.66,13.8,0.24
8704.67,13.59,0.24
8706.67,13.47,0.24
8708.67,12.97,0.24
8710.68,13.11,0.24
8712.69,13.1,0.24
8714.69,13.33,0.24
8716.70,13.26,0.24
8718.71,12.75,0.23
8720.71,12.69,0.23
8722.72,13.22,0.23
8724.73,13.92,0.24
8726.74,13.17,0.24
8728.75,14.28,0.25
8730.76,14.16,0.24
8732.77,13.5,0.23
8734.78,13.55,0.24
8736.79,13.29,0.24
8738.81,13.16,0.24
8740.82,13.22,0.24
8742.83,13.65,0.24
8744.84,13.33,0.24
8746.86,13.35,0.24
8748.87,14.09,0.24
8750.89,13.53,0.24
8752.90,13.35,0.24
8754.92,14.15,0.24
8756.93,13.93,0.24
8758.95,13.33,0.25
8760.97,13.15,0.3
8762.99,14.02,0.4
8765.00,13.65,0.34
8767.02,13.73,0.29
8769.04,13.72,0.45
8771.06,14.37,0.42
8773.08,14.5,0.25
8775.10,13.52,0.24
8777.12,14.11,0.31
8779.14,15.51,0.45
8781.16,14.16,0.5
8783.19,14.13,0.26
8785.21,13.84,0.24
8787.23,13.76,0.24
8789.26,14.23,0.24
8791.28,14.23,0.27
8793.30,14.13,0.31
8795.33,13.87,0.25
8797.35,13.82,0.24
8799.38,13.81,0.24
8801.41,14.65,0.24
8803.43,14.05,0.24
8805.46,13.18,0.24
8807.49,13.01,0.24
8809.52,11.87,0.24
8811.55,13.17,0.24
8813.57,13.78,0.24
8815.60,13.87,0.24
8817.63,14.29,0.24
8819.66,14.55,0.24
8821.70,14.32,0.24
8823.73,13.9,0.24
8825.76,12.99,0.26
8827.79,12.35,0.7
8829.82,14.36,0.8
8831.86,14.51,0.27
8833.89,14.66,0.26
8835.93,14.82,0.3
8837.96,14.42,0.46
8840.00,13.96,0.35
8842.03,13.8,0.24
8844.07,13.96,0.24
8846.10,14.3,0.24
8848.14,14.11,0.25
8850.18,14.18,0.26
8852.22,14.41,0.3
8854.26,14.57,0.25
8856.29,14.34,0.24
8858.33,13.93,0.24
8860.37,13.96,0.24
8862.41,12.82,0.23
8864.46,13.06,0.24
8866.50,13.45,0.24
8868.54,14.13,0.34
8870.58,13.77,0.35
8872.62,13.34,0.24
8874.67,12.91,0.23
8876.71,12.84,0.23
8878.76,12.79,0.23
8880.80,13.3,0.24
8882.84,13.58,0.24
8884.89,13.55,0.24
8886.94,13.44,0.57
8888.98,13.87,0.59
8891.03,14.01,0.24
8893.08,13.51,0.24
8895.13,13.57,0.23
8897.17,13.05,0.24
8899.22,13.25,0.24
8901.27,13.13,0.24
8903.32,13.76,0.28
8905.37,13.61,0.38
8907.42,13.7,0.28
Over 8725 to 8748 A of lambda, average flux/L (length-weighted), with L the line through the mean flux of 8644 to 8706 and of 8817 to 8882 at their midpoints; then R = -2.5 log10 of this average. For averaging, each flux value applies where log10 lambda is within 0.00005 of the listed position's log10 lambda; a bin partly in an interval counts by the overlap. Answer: -0.017 mag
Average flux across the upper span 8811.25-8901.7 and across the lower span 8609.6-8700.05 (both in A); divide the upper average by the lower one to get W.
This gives 1.05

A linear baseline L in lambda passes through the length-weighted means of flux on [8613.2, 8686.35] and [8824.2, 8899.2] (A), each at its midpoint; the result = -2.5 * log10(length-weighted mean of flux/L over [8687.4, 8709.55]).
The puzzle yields 0.031 mag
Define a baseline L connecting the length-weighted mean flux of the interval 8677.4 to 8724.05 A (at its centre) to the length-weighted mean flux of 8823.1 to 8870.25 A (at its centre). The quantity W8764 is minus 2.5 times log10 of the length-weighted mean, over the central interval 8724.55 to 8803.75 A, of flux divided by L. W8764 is -0.030 mag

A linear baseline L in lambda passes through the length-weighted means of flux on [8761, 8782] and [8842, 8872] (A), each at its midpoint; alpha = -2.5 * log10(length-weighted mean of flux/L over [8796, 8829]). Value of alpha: 0.031 mag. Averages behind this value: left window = 14.1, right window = 13.9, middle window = 13.6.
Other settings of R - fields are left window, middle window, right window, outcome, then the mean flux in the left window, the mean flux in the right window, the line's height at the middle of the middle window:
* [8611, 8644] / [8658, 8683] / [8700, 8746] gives 0.06 mag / 13.4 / 13.4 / 13.4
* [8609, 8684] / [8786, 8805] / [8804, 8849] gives -0.02 mag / 13.2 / 13.8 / 13.7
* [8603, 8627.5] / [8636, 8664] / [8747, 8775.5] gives 0.01 mag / 13.3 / 13.8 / 13.4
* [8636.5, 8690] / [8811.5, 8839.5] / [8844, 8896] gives -0.04 mag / 13.1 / 13.7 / 13.6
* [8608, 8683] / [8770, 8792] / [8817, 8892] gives -0.05 mag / 13.2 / 13.8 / 13.6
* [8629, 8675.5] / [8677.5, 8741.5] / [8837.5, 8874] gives 0.01 mag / 13.2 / 13.9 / 13.4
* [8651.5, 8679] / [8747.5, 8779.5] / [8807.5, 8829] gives -0.05 mag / 12.8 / 13.5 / 13.2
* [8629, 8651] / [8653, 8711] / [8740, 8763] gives 0.05 mag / 13.5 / 13.6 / 13.5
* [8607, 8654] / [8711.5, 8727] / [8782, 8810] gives 0.04 mag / 13.5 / 13.8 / 13.7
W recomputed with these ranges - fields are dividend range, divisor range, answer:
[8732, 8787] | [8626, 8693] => 1.05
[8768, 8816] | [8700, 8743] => 1.04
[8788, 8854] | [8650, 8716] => 1.07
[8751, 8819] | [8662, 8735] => 1.06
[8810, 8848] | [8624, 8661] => 1.03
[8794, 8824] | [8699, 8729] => 1.04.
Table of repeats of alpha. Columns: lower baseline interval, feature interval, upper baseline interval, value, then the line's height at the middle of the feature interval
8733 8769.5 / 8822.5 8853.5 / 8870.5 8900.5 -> -0.05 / 13.4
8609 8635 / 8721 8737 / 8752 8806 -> 0.02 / 13.8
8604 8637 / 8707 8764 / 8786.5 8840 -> 0.02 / 13.7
